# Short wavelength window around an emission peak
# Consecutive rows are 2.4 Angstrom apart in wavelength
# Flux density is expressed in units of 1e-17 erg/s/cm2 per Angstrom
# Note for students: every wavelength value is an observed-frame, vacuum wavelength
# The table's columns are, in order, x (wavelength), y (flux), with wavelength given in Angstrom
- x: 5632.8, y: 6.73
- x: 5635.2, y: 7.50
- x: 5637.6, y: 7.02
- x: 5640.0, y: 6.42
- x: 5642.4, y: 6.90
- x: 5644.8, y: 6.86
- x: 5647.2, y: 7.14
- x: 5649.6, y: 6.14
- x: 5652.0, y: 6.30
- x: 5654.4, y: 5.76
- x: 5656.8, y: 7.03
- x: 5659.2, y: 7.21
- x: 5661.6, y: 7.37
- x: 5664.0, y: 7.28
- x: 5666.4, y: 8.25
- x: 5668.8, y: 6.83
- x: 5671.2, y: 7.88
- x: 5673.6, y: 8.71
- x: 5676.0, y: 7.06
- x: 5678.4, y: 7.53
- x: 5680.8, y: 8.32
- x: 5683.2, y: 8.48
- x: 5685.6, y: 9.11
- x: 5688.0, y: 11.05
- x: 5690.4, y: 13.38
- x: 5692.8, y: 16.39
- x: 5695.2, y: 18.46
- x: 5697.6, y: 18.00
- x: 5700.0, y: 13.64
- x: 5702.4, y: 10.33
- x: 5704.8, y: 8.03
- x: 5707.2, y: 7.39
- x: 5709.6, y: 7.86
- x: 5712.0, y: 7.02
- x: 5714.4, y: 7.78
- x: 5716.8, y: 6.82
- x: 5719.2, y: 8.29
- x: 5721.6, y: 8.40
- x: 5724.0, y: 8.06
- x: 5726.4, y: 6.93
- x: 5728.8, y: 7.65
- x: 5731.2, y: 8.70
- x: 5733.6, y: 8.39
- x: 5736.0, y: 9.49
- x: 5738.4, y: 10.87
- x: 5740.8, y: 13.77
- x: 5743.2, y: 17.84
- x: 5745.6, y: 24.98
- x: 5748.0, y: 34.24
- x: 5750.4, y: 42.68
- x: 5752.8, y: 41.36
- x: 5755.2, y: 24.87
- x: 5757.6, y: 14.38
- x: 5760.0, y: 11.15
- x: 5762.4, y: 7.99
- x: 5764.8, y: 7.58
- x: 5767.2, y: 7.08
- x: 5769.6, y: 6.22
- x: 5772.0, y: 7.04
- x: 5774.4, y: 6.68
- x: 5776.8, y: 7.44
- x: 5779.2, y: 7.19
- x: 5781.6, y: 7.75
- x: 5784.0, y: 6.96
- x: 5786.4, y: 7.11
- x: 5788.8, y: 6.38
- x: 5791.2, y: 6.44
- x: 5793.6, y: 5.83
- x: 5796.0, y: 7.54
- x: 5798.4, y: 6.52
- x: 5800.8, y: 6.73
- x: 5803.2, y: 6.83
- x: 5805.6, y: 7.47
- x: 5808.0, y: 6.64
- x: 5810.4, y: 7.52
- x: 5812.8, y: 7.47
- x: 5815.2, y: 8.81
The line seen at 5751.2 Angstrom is [O III] 5007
